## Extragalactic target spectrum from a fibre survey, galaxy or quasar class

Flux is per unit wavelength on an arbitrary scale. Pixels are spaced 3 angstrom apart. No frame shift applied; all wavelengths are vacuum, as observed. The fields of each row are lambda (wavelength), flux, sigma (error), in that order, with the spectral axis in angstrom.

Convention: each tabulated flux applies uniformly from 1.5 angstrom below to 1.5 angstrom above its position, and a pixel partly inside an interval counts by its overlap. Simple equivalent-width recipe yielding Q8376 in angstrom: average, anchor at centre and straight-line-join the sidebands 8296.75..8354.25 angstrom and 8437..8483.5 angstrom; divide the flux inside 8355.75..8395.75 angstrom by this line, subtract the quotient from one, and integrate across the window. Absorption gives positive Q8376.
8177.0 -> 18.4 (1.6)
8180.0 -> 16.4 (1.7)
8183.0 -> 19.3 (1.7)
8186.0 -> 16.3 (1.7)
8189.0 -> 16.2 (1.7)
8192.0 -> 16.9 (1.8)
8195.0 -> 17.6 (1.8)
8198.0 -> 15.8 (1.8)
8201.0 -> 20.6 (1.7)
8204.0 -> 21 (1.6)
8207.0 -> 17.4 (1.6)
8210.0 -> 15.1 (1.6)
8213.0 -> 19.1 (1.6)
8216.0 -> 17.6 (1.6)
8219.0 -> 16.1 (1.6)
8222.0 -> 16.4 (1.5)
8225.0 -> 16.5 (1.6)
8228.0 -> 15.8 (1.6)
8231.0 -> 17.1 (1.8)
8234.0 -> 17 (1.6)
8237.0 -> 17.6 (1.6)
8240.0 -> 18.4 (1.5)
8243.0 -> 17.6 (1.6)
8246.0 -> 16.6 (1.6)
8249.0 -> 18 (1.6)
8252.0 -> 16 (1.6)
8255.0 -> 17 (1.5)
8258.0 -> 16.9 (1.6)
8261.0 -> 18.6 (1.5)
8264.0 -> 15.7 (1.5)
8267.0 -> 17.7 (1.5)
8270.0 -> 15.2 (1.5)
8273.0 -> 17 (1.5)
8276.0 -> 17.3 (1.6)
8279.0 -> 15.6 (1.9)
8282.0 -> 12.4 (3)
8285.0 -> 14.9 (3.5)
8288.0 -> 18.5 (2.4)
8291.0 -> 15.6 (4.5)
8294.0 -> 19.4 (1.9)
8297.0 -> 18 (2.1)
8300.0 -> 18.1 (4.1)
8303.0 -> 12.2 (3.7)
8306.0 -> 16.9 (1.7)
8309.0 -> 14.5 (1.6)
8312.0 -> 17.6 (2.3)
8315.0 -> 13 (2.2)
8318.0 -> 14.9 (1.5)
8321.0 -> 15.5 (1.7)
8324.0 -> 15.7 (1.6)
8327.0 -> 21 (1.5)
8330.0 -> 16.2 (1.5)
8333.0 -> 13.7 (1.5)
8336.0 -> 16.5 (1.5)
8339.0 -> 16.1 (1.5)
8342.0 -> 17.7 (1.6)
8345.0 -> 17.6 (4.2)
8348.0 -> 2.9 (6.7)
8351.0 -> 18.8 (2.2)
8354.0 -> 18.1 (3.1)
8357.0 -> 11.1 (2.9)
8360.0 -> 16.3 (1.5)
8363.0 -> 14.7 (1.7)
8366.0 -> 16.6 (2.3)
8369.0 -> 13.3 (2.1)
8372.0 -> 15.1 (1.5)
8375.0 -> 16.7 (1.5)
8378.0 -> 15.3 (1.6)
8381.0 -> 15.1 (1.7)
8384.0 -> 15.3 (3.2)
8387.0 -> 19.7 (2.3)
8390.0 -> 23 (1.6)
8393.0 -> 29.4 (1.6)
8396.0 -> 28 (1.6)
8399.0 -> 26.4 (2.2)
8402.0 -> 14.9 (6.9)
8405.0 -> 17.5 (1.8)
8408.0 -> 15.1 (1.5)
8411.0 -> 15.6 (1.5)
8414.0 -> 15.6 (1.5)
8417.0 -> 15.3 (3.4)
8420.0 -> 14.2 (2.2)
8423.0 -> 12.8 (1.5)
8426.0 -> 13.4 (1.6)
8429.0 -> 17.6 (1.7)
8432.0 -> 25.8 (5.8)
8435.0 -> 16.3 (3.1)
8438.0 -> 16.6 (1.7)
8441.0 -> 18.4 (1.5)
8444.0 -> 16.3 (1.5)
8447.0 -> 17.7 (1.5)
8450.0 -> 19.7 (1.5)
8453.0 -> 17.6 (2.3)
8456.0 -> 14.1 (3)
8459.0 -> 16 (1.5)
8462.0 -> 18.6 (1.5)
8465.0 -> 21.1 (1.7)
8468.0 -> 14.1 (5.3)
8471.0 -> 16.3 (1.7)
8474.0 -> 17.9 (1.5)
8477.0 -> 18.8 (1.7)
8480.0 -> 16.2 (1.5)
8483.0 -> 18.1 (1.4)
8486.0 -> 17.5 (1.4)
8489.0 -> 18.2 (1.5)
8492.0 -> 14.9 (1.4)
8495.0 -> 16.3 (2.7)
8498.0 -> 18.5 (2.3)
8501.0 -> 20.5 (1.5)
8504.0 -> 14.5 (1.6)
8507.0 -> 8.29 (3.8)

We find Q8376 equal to -2.74 angstrom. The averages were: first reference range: 15.7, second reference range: 17.3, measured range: 17.4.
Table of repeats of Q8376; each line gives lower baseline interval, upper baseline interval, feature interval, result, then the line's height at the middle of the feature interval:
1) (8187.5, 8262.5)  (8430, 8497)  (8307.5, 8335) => 2.6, 17.4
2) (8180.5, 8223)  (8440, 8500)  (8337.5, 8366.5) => 4.1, 17.4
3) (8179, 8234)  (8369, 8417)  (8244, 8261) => 0.5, 17.6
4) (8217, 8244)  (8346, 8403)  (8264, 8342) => 4.7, 17.2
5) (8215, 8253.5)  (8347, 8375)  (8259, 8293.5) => -0.4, 16.1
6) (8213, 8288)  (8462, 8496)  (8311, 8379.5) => 6.3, 17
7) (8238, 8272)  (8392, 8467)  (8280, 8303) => 1.2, 17.3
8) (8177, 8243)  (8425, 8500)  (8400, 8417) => 1.4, 17.5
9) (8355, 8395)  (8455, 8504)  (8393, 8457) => -2.4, 17.2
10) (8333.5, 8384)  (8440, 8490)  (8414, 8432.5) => 0.7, 16.5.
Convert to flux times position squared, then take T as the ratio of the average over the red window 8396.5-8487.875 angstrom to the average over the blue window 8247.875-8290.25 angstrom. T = 1.1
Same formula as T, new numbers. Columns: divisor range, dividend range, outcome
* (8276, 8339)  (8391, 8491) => 1.15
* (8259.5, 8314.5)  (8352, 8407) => 1.13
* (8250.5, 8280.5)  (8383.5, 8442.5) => 1.15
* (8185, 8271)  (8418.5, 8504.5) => 1.06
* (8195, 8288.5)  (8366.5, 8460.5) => 1.08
